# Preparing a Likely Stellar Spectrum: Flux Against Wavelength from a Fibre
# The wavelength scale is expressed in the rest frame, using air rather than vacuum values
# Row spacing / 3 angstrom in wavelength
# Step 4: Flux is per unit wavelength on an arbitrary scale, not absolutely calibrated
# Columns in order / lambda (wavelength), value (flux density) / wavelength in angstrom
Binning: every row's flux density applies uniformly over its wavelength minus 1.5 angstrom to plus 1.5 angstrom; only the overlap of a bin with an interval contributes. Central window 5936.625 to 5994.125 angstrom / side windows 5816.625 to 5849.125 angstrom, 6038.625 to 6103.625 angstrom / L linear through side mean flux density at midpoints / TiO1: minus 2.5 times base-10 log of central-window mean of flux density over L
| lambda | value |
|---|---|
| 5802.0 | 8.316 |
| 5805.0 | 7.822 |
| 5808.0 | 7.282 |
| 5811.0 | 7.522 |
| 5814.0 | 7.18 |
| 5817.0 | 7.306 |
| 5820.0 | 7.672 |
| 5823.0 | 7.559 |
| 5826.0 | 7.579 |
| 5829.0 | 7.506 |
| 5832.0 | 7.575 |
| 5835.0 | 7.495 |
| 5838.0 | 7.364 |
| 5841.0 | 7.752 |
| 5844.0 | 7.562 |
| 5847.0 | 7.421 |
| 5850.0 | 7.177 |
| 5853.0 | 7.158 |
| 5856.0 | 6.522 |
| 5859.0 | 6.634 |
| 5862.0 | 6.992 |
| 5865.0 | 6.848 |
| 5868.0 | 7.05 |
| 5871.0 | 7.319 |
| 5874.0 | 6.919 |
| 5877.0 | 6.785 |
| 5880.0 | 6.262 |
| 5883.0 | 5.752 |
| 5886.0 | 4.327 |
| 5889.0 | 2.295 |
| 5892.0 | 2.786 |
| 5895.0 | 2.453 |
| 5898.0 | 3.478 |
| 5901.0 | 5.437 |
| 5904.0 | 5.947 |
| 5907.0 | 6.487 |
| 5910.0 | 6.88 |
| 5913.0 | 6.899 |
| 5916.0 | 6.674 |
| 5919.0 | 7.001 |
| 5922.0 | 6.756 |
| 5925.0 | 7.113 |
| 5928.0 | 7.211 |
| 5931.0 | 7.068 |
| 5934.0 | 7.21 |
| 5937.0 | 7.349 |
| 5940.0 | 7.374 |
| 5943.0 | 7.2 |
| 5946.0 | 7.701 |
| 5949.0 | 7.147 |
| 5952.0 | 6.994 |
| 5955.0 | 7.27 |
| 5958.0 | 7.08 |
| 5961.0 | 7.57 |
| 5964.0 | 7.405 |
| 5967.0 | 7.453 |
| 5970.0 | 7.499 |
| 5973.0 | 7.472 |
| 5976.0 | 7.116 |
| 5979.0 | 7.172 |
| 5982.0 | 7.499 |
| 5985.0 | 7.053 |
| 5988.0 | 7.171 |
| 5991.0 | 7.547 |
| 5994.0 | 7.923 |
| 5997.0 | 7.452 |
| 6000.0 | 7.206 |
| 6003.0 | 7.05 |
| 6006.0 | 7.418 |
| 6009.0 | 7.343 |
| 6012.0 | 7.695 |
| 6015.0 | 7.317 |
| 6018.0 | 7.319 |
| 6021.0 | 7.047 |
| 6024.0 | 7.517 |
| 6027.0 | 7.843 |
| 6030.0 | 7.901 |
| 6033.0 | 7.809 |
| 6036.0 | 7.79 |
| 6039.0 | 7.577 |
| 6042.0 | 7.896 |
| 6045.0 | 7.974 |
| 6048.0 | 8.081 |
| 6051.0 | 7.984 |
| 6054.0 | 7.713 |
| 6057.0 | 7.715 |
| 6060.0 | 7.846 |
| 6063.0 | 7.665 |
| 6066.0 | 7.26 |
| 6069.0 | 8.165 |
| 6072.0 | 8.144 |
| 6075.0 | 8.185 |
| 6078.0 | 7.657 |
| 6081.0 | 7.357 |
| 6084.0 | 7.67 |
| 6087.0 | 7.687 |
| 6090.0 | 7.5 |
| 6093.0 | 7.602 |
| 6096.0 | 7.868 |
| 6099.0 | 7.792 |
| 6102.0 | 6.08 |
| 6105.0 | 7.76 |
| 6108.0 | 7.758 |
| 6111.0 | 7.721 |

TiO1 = 0.04 mag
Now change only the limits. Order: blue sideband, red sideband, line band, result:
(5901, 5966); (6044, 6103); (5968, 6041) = -0.01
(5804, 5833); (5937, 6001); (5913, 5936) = 0.06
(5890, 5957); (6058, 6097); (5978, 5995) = -0.07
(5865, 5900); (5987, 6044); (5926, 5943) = -0.19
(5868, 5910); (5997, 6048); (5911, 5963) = -0.18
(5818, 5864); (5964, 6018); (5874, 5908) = 0.46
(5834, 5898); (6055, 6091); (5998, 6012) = -0.01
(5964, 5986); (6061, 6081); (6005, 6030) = 0.01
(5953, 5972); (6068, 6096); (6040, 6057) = -0.03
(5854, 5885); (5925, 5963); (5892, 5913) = 0.34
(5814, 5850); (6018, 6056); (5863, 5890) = 0.24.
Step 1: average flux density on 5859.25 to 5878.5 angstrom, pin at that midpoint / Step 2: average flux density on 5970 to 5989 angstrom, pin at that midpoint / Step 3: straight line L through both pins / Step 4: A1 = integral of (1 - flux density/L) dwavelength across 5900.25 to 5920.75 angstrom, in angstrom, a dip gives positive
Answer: 1.6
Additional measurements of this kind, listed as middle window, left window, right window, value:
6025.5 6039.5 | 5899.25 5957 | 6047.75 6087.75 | -0.43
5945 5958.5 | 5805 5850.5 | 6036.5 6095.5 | 0.71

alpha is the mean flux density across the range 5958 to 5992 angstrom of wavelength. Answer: 7.34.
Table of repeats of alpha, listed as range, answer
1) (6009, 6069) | 7.69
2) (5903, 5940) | 6.92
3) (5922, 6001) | 7.31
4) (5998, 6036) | 7.47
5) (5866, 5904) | 5.13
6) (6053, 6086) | 7.76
